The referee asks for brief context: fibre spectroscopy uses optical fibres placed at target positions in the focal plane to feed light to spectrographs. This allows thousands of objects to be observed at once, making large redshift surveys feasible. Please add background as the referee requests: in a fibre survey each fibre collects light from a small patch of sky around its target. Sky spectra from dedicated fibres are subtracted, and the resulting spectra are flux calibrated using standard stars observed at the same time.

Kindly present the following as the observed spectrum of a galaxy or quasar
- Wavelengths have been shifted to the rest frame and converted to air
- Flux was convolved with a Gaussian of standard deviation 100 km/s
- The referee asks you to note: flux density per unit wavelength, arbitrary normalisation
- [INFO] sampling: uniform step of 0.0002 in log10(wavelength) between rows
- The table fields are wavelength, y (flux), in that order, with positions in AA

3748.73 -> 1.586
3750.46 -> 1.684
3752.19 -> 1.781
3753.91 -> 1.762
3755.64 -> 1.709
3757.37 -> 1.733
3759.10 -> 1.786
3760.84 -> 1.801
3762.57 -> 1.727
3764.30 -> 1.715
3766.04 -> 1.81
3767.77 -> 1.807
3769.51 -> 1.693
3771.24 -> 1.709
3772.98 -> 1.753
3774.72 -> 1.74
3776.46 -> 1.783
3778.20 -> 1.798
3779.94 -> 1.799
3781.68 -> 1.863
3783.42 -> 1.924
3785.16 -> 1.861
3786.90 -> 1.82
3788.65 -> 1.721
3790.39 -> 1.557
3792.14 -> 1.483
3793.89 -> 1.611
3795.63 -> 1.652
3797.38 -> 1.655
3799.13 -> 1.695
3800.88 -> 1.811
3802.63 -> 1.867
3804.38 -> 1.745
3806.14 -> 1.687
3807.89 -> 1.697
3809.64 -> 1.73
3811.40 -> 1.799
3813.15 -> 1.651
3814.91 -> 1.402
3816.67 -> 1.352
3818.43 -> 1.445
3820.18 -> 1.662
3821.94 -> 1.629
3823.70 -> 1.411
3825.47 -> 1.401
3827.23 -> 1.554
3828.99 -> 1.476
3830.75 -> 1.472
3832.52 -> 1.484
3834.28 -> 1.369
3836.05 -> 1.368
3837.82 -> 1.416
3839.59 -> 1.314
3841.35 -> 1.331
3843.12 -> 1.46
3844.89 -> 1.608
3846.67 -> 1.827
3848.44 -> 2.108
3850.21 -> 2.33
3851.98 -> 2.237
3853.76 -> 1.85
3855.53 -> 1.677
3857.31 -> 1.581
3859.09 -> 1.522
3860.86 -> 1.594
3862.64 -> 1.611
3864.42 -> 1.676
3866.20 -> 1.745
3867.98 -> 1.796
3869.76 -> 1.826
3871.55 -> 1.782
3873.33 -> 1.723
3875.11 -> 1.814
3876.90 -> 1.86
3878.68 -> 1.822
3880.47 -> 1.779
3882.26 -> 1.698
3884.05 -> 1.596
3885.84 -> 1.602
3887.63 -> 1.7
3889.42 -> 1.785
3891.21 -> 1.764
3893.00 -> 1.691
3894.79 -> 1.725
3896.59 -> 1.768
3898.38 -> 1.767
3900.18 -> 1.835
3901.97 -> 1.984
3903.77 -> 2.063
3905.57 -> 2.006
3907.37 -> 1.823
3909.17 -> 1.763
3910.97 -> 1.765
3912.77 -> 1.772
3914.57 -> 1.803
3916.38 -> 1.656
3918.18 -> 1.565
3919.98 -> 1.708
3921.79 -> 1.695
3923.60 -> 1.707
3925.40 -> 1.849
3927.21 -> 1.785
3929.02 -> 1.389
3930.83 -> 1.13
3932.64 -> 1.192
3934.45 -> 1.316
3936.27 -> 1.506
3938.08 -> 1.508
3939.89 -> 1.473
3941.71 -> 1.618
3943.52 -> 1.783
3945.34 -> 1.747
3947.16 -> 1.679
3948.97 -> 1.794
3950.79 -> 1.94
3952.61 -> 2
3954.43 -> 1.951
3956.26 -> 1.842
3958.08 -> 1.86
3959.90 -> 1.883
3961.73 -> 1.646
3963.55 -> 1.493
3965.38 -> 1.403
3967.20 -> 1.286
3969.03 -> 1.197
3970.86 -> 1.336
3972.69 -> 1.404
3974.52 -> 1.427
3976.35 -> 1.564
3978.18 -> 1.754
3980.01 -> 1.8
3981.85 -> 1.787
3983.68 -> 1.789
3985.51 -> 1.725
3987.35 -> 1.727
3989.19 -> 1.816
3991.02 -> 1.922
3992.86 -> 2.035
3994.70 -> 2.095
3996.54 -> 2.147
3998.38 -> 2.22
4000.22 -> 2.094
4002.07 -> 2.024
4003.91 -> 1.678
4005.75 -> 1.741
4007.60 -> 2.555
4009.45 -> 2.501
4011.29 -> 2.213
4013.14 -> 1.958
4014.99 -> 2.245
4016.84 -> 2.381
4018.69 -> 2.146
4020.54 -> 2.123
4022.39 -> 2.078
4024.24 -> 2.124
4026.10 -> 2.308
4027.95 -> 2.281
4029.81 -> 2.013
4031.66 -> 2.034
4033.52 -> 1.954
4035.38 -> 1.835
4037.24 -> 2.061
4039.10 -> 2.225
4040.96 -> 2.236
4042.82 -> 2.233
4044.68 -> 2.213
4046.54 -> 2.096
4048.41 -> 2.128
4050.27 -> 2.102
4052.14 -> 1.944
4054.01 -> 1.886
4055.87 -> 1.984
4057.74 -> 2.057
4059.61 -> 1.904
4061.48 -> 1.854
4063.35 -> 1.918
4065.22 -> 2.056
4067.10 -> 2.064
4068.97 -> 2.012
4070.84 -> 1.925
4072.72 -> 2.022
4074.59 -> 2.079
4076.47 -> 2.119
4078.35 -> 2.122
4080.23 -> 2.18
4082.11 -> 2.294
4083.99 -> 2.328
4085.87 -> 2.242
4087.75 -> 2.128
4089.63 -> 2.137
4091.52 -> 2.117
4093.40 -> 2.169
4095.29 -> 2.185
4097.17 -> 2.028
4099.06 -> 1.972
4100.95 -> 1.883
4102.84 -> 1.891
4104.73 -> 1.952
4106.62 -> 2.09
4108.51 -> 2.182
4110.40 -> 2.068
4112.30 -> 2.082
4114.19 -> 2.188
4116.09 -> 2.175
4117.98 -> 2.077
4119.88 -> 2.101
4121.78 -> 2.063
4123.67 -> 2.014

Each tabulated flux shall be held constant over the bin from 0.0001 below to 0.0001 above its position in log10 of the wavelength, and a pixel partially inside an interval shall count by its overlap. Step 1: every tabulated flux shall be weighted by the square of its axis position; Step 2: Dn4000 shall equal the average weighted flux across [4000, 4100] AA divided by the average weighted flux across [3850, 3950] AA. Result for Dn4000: 1.3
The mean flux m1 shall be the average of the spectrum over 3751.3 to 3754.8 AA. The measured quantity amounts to 1.77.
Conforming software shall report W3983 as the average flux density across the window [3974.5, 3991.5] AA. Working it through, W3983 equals 1.74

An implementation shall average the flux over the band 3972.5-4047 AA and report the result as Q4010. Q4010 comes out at 2.02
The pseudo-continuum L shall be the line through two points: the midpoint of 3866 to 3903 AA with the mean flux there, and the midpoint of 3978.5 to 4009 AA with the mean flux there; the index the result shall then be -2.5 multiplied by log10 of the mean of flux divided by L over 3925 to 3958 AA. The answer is 0.138 mag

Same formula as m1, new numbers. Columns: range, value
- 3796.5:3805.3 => 1.75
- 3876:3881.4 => 1.82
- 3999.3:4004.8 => 1.93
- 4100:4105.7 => 1.91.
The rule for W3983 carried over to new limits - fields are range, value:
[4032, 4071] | 2.03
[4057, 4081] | 2.02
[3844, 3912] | 1.79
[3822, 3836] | 1.46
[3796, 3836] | 1.59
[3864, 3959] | 1.73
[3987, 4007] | 1.97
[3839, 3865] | 1.72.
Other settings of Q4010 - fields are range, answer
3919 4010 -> 1.73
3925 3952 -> 1.58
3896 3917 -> 1.84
